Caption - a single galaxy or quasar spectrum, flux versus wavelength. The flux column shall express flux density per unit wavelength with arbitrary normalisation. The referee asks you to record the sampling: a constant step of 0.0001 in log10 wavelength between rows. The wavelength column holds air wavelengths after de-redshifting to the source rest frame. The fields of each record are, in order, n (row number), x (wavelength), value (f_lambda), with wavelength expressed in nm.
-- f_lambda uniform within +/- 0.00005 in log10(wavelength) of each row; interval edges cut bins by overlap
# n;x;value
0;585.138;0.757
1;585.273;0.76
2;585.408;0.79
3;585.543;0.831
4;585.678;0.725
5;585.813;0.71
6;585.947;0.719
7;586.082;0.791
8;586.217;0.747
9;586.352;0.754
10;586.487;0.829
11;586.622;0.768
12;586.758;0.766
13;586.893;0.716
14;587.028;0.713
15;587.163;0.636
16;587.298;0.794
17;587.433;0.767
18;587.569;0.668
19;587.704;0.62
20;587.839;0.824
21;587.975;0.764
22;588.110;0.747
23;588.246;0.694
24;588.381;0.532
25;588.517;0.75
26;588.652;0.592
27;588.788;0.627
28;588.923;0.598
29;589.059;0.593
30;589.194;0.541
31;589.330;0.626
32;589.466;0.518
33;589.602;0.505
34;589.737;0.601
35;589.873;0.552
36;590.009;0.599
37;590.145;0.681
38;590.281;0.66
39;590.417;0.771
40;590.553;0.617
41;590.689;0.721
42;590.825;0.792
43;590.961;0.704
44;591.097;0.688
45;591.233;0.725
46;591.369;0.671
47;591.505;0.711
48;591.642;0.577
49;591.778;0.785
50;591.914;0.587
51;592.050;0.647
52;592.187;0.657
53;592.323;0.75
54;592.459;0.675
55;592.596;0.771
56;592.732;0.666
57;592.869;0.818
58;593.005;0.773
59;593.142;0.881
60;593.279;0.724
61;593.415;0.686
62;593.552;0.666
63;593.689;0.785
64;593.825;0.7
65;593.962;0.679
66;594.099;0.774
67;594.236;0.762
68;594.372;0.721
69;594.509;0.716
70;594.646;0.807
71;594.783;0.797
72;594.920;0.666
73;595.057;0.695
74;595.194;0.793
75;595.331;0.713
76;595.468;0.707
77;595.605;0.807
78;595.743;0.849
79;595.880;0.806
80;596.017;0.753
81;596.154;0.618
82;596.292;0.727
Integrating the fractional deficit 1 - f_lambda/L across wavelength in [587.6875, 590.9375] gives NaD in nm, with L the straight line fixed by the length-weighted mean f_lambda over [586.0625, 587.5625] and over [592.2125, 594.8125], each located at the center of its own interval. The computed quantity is 0.43 nm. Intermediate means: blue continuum 0.748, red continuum 0.743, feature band 0.648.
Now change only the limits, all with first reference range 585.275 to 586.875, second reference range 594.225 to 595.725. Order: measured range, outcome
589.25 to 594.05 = 0.435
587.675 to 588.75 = 0.098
